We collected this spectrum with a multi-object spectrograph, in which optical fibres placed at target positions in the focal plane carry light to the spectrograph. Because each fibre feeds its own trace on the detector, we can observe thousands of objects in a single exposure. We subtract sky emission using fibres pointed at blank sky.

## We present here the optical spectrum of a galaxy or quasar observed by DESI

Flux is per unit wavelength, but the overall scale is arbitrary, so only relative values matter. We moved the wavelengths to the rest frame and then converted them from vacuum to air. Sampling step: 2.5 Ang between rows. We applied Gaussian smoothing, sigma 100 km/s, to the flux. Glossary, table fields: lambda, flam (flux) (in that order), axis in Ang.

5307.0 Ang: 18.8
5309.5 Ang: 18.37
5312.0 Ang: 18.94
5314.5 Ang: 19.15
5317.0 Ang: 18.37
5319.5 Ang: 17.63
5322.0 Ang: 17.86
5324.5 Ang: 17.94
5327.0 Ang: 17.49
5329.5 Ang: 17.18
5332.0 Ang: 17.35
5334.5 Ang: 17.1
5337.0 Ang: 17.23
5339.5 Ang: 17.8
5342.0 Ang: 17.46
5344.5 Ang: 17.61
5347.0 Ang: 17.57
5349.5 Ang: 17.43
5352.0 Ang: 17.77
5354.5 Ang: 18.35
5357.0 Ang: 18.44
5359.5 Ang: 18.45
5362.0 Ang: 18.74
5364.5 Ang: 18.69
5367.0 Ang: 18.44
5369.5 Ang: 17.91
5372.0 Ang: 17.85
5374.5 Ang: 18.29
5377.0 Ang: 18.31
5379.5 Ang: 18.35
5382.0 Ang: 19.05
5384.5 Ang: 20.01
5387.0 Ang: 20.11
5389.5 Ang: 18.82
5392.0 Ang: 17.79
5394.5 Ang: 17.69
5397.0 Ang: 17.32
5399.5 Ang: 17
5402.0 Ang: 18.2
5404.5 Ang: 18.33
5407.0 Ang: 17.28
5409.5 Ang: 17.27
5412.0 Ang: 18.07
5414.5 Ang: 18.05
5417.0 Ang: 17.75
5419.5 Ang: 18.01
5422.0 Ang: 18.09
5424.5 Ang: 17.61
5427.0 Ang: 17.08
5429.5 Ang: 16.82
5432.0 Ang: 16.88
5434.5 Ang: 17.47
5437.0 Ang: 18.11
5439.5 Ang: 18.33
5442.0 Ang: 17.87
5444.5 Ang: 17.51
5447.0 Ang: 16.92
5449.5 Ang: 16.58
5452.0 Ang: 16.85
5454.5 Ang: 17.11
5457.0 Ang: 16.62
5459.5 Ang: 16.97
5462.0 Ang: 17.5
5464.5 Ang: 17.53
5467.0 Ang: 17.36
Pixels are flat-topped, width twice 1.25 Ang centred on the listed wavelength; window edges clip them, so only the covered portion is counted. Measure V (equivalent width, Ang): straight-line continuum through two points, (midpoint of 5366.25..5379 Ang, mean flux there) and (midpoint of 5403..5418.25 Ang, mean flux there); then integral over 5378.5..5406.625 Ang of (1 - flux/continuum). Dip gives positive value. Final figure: -0.7 Ang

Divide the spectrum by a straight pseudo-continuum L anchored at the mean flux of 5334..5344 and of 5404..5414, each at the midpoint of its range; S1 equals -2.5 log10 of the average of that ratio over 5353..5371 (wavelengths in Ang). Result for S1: -0.05 mag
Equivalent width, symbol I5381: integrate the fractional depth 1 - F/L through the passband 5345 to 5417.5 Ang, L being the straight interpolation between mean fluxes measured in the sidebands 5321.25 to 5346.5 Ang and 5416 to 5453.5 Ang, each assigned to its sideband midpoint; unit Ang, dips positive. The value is -2.9 Ang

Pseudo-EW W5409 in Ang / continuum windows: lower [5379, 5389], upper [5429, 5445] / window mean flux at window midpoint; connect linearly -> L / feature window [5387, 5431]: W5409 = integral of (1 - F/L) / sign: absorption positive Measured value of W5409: 1.8 Ang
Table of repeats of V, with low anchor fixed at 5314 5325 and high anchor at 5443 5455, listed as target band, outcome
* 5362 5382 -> -0.7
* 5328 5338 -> 0.4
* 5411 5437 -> -0.6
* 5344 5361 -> -0.1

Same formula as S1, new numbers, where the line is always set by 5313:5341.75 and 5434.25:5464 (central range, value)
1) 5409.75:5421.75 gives -0.03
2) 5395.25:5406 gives -0.01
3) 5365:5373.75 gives -0.03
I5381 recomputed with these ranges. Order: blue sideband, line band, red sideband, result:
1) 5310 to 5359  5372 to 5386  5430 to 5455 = -0.9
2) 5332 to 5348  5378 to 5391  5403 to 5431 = -1.2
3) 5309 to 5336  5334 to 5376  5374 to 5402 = 0.5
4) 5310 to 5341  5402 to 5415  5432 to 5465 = -0.3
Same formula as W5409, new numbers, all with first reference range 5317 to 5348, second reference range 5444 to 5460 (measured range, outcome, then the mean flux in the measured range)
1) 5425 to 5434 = 0.0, 17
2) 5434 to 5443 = -0.5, 18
